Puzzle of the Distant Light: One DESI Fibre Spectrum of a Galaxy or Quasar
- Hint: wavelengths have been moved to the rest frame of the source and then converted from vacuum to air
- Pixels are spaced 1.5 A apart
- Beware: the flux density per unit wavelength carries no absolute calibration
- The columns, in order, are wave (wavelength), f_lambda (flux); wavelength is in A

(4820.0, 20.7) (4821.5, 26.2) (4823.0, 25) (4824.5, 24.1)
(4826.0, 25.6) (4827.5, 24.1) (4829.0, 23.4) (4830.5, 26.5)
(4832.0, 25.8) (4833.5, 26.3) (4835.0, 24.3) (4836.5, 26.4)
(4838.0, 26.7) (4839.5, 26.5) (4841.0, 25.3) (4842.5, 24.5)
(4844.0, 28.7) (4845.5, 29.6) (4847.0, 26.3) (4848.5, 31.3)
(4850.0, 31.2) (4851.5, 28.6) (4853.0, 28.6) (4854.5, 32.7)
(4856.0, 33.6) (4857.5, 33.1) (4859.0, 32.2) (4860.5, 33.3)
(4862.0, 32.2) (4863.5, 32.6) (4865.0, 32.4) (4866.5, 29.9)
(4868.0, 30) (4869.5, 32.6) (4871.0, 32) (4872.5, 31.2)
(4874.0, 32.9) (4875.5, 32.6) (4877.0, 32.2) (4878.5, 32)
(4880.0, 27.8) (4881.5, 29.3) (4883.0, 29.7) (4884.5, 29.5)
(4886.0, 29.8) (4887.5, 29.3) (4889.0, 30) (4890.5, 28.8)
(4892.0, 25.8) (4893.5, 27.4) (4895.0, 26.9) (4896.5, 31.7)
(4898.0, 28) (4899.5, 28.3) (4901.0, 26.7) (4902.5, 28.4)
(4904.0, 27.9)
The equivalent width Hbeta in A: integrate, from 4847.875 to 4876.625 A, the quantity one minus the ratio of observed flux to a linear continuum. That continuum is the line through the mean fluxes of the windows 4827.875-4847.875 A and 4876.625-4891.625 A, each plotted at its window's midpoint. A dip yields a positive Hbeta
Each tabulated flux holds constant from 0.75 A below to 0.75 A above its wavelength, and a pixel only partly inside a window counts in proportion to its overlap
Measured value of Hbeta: -3.83 A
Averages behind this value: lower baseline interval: 26.2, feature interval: 31.7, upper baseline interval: 29.7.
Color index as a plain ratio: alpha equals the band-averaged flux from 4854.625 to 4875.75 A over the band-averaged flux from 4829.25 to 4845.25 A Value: 1.23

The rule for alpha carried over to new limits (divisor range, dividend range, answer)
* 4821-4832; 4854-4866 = 1.31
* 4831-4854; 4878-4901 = 1.05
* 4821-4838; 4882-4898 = 1.14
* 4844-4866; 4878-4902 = 0.92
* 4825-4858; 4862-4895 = 1.10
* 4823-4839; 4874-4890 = 1.20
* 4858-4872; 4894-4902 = 0.89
